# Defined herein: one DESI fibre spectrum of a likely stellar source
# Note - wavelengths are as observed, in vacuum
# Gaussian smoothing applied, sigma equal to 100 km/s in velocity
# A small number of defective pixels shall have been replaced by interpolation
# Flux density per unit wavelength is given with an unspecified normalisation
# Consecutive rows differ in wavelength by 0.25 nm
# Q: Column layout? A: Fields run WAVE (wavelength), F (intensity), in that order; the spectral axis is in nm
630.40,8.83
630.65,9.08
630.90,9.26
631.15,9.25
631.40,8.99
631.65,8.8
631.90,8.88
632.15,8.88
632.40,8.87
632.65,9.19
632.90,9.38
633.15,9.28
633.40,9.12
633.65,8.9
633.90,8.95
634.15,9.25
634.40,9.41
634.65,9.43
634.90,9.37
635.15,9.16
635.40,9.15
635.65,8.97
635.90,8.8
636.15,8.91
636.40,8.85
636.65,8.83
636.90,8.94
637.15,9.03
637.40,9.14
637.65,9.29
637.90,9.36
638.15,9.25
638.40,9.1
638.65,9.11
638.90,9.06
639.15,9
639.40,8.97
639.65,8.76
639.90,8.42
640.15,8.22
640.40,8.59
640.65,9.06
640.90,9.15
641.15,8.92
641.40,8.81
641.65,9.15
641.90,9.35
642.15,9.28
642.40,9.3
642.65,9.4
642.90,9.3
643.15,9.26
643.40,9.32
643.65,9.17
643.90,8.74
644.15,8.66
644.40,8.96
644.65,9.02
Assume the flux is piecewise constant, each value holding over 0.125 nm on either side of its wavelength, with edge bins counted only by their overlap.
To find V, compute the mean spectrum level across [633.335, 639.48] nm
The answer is 9.09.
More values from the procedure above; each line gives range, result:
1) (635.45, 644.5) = 9.01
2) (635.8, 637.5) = 8.93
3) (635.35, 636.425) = 8.93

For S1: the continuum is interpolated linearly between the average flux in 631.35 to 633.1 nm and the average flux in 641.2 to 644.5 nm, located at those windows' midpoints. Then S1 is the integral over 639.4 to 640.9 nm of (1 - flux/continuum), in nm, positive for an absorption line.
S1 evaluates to 0.068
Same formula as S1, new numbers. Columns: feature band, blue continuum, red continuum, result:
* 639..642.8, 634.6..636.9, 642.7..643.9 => 0.082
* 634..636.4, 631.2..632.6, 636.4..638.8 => -0.031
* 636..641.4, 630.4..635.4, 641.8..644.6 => 0.114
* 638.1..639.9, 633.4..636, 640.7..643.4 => 0.037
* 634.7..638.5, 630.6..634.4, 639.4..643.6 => -0.012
